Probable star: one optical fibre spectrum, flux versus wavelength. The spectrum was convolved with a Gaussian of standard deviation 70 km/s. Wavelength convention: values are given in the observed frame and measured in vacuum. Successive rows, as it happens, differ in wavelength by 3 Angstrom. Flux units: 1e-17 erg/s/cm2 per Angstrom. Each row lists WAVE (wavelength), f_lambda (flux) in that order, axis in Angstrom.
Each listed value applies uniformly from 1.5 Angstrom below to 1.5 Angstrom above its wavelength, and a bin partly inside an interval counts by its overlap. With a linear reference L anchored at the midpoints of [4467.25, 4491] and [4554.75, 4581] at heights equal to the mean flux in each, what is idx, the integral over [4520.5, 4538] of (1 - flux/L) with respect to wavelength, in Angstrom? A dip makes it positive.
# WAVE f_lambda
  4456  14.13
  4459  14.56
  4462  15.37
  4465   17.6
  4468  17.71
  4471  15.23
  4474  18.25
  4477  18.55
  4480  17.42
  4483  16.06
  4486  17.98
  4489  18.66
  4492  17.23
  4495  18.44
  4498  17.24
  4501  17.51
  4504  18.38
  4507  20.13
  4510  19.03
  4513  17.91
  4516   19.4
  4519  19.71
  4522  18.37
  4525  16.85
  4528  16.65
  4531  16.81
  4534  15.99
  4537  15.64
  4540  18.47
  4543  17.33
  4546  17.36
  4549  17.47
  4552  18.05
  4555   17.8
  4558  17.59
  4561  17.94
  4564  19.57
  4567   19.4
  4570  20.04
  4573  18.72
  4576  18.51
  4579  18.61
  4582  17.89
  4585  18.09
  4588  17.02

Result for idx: 1.4 Angstrom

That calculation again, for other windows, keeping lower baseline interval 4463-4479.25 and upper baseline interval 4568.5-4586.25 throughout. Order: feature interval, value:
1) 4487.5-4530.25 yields -0.9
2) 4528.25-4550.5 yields 1.5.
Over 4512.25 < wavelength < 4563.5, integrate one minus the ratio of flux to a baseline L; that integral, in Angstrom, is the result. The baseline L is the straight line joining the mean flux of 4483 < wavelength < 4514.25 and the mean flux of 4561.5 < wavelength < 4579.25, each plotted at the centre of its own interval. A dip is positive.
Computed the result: 2.8 Angstrom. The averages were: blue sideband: 18.1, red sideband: 19.1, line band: 17.6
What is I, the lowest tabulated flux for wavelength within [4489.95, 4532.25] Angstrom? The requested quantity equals 16.65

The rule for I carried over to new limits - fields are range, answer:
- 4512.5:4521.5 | 17.91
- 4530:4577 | 15.64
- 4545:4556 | 17.36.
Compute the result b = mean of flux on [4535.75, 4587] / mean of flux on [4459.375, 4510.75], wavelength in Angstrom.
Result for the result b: 1.0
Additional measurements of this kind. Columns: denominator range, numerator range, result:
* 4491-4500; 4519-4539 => 0.96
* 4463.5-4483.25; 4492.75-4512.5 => 1.06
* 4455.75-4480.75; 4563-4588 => 1.13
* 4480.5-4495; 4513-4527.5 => 1.05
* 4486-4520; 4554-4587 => 1.00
